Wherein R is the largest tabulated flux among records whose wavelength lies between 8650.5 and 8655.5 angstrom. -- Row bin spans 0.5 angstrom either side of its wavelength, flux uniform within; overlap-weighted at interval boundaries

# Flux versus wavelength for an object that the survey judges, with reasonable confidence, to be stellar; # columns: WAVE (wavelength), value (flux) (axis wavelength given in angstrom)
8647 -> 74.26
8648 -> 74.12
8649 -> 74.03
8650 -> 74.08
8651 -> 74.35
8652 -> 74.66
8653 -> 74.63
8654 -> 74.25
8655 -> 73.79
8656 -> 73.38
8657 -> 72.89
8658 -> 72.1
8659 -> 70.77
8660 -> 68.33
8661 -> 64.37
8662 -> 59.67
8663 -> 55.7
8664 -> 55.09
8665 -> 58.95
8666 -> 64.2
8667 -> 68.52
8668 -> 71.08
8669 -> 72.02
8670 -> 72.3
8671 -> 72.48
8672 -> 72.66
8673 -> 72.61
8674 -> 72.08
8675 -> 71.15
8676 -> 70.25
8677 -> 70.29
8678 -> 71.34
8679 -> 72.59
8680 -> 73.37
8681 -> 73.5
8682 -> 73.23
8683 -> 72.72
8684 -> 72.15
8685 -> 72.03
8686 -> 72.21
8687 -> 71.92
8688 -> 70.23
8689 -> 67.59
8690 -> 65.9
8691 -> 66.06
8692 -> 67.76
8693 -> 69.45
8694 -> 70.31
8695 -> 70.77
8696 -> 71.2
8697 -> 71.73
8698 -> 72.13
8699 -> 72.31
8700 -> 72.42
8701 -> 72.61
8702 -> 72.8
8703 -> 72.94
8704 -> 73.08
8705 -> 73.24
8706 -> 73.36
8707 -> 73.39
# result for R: 74.66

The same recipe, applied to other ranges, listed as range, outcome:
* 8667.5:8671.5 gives 72.48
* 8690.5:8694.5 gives 70.31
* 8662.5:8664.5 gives 55.7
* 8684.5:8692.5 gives 72.21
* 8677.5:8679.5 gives 72.59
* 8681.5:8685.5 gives 73.23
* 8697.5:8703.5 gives 72.94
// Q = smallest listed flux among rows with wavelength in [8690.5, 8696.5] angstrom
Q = 66.06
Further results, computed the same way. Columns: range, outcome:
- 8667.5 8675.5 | 71.08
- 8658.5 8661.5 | 64.37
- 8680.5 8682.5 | 73.23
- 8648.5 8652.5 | 74.03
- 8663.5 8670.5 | 55.09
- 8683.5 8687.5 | 71.92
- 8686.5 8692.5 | 65.9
